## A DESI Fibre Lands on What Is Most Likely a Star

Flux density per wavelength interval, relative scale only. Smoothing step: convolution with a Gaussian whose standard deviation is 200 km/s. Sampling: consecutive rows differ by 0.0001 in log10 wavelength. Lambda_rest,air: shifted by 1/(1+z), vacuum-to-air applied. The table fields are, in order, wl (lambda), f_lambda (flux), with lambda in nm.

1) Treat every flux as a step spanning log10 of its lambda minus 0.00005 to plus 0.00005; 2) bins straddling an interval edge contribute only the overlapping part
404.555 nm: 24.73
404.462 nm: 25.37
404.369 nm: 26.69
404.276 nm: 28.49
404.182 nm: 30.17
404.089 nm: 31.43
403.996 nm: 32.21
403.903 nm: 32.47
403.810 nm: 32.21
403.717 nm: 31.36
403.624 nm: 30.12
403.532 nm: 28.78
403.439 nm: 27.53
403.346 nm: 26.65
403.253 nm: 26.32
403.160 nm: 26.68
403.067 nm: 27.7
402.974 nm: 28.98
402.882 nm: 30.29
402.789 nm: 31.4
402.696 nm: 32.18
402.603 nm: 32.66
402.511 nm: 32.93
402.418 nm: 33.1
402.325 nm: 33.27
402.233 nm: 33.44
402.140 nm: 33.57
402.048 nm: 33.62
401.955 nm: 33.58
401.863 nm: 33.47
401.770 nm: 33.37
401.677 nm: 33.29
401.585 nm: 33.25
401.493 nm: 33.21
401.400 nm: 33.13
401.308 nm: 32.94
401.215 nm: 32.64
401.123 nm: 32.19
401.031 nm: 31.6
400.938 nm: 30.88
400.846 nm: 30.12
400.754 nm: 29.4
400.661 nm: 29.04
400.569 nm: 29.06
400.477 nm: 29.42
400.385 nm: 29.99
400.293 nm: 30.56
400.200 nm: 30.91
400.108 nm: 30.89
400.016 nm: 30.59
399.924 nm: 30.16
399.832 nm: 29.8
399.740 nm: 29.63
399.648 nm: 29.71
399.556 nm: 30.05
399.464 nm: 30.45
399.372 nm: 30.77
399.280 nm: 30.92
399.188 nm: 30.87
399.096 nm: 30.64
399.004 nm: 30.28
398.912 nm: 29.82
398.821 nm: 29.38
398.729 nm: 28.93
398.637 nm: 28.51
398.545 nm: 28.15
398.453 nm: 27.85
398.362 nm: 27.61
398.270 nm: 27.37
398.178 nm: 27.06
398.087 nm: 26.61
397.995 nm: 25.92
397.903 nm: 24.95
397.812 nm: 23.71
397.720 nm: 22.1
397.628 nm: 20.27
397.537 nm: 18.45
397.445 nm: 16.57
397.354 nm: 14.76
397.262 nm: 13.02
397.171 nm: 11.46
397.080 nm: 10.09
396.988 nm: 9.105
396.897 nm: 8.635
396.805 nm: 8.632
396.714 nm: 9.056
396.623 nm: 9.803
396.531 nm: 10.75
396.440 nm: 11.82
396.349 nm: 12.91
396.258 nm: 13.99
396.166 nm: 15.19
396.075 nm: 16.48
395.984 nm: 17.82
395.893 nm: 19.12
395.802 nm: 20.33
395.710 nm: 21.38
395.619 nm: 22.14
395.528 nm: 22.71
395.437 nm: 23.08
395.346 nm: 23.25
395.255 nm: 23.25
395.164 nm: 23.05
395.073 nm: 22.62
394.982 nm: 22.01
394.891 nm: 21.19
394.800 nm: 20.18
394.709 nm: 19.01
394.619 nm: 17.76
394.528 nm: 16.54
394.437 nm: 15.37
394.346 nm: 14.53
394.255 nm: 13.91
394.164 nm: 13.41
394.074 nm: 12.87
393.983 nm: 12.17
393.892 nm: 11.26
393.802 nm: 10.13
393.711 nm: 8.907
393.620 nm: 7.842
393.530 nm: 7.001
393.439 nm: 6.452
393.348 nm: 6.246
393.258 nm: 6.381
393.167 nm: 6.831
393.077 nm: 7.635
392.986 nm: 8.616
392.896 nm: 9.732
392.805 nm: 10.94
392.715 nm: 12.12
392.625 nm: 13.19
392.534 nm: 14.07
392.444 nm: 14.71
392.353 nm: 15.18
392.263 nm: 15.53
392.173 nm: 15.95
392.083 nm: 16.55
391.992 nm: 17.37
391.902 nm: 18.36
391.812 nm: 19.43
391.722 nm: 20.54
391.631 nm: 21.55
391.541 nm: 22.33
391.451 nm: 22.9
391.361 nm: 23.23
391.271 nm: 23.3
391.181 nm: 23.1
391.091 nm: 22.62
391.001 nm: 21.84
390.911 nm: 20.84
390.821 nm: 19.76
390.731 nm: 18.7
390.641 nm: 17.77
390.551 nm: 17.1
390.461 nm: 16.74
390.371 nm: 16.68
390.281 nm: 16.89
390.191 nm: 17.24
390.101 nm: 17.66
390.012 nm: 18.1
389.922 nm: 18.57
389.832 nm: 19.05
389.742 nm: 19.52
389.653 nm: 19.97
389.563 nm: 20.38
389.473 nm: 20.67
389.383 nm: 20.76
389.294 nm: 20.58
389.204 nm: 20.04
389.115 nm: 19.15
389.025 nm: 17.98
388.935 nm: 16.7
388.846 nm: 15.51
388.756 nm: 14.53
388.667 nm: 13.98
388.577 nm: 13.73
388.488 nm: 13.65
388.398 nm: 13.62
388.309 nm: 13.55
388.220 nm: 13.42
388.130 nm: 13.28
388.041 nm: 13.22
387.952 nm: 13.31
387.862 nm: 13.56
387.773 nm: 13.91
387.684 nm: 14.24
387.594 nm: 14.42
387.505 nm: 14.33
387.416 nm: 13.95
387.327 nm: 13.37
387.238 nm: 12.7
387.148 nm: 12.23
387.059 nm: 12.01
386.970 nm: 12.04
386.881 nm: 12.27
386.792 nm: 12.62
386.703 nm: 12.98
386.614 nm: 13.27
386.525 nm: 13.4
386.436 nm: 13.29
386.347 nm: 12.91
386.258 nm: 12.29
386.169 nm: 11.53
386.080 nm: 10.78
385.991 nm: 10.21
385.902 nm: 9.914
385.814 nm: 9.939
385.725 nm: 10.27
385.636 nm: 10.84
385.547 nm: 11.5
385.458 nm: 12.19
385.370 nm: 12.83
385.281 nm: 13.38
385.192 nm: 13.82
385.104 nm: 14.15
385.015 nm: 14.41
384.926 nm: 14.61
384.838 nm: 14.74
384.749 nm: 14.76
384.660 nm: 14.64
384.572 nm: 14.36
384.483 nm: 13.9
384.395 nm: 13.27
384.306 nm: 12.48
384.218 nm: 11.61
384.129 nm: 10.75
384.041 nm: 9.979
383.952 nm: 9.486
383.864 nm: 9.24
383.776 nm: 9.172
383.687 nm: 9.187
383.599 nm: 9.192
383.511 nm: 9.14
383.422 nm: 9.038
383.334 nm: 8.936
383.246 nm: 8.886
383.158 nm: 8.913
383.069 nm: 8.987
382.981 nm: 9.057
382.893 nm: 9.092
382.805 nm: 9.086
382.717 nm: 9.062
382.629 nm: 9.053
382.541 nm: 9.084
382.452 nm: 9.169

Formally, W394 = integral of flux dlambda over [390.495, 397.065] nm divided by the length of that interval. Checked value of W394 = 15.8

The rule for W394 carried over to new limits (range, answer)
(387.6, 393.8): 15.9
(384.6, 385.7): 13.4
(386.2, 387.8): 13.1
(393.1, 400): 19.4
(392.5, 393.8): 8.99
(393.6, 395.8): 17.6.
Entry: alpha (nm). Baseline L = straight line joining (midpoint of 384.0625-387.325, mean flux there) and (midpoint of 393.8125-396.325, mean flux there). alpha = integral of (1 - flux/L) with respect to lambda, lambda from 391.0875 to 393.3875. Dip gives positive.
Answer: 0.10 nm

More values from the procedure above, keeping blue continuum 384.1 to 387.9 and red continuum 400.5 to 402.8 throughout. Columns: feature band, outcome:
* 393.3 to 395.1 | 0.725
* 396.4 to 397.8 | 0.707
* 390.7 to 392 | -0.116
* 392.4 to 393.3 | 0.458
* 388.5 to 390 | -0.107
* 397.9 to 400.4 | -0.010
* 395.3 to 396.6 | 0.378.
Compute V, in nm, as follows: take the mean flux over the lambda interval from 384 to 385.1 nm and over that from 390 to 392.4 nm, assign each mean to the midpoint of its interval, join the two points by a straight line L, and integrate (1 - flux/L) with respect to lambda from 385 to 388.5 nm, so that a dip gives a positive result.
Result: 0.58 nm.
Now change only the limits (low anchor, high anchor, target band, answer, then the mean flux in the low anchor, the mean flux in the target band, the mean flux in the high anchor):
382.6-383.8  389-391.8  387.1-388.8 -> 0.267 nm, 9.06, 13.6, 19.9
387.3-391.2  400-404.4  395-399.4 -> 0.841 nm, 17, 20.8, 31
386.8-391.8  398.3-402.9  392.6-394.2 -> 0.918 nm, 17.1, 9.48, 31.1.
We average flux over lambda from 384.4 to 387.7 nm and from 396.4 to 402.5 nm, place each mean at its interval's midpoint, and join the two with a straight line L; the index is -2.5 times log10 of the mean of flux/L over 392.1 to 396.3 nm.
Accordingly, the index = 0.38 mag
